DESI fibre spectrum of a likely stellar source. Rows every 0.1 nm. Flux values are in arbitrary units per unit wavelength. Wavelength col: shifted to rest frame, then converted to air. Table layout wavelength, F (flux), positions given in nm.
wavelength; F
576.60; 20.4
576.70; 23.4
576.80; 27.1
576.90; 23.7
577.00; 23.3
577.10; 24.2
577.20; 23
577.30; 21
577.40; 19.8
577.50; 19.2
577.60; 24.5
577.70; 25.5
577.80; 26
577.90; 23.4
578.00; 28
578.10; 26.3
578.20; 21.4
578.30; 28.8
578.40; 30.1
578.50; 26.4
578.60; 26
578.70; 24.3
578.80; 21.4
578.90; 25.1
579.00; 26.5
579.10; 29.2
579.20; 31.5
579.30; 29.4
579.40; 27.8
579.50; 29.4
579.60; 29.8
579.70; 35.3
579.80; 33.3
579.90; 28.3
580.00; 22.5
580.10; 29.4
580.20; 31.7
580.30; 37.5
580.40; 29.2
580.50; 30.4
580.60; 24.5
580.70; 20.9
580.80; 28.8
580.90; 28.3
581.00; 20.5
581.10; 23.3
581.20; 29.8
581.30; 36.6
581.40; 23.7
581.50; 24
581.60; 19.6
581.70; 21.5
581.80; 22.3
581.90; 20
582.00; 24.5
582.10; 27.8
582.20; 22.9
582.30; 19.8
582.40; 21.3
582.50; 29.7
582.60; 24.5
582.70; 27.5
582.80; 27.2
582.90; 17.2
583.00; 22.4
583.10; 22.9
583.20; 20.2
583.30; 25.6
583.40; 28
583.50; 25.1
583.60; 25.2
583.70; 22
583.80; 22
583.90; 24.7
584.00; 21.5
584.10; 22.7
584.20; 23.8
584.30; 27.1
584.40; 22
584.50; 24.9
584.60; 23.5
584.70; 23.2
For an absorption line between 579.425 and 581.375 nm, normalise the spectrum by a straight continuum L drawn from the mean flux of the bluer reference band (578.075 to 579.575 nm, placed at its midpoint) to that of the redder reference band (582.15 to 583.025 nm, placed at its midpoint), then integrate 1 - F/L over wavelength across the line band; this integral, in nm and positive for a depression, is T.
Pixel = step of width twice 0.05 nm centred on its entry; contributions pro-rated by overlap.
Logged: -0.25 nm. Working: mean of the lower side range 27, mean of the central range 28.8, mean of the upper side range 23.6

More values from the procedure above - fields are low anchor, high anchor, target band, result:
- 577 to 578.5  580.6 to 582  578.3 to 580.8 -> -0.39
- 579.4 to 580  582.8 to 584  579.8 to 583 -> 0.16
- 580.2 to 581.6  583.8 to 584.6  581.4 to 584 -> 0.19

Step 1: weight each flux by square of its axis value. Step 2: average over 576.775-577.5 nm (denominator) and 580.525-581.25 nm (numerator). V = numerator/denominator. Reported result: 1.1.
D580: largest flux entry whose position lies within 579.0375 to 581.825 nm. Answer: 37.5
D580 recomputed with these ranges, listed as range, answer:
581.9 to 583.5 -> 29.7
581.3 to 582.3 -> 27.8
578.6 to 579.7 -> 35.3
